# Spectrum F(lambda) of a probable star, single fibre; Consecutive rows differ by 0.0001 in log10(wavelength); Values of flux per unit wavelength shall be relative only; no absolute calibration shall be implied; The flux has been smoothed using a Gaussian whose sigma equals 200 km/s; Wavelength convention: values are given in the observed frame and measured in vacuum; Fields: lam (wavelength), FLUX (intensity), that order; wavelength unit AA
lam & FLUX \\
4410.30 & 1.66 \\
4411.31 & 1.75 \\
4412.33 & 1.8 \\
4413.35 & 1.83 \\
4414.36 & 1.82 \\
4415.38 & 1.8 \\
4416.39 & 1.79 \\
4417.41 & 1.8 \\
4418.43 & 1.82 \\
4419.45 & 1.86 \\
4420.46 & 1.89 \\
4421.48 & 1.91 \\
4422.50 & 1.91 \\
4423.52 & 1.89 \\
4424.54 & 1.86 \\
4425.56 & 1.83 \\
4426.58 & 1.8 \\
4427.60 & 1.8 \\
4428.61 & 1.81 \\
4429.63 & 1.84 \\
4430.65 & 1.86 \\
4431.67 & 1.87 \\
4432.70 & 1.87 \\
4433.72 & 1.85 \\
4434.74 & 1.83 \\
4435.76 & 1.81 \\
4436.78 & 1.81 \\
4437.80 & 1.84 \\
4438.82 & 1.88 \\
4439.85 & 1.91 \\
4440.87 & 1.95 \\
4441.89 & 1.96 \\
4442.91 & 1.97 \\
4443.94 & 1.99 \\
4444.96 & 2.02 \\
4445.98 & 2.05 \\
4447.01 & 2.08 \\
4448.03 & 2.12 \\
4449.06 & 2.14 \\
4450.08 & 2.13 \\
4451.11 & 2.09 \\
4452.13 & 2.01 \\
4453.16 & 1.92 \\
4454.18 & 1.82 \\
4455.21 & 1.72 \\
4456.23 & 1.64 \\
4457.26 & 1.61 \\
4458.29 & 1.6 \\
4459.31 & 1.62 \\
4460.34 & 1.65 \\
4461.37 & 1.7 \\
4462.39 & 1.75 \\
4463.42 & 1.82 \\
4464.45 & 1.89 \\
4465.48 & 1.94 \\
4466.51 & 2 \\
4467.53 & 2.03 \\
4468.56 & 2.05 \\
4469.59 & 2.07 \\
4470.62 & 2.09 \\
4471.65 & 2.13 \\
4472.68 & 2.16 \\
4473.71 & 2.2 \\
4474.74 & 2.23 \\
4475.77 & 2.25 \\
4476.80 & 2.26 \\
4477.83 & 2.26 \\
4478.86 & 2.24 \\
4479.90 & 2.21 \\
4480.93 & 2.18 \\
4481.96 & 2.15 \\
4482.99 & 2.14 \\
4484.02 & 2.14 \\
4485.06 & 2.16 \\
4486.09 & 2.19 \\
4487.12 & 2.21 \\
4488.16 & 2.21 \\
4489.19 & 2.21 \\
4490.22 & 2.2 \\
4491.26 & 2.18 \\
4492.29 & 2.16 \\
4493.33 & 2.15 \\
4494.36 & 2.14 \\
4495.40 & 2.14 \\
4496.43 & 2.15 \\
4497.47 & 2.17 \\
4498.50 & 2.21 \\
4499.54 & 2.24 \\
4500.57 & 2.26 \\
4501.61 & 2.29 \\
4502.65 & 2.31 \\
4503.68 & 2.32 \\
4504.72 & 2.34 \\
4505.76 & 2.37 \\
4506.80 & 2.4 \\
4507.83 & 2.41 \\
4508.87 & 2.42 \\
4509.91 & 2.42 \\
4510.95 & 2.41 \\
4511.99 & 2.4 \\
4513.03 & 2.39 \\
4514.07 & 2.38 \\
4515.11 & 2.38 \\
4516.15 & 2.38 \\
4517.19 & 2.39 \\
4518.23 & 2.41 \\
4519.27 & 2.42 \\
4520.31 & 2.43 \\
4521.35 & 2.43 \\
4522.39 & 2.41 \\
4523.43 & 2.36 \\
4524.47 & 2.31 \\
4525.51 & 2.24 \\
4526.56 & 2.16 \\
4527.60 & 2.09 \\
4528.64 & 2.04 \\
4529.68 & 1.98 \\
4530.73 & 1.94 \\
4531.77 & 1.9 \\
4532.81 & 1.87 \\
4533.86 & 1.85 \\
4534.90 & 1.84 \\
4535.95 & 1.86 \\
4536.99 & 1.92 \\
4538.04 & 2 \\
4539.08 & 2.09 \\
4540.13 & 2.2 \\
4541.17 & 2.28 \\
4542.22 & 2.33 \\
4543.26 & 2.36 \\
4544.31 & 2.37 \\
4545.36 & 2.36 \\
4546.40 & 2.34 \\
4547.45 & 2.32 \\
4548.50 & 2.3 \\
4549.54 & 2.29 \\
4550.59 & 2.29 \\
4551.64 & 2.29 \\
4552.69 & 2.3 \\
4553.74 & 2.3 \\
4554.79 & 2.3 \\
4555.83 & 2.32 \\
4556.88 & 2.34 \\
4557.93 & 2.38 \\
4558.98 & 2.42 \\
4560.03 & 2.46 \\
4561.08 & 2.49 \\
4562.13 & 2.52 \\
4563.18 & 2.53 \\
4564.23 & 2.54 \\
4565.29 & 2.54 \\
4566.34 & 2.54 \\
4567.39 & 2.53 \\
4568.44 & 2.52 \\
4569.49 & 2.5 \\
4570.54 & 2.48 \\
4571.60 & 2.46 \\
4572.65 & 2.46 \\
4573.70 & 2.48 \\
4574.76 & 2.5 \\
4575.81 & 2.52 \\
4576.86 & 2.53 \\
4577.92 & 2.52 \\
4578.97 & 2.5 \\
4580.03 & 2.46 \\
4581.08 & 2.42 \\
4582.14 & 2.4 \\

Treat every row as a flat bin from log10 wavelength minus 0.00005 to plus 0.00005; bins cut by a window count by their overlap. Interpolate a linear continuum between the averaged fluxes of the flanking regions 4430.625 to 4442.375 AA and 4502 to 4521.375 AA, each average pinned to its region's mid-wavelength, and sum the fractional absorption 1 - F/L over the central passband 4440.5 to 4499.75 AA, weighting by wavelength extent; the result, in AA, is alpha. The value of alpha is 1.5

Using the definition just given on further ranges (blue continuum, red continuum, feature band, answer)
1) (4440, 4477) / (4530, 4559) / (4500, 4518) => -2.37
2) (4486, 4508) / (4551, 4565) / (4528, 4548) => 2.13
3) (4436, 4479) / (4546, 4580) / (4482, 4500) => -0.54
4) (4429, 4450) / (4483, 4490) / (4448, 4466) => 1.70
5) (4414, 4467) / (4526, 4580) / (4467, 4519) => -4.37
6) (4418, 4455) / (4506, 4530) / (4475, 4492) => -0.33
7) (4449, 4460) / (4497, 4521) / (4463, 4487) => -1.13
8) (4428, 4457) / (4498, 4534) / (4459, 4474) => 0.71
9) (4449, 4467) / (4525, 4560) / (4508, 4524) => -2.56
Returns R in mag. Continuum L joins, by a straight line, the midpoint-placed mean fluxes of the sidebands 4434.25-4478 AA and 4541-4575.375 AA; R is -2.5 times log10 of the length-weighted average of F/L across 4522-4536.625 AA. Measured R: 0.11 mag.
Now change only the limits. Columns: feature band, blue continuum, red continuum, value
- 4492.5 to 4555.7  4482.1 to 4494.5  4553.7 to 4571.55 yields 0.03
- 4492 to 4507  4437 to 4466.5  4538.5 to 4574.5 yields -0.06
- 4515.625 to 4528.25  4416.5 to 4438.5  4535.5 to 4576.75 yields -0.05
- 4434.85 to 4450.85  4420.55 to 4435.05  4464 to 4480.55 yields -0.02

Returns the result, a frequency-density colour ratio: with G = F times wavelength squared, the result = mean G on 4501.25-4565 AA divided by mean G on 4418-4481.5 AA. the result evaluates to 1.22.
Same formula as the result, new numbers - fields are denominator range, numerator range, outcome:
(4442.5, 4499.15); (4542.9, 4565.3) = 1.20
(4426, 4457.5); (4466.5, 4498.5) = 1.16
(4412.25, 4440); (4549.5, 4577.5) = 1.41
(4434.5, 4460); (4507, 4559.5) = 1.23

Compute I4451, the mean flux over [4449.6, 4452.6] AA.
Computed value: 2.08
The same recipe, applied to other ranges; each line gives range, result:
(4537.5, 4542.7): 2.18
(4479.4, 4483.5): 2.17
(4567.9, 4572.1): 2.49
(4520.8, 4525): 2.38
